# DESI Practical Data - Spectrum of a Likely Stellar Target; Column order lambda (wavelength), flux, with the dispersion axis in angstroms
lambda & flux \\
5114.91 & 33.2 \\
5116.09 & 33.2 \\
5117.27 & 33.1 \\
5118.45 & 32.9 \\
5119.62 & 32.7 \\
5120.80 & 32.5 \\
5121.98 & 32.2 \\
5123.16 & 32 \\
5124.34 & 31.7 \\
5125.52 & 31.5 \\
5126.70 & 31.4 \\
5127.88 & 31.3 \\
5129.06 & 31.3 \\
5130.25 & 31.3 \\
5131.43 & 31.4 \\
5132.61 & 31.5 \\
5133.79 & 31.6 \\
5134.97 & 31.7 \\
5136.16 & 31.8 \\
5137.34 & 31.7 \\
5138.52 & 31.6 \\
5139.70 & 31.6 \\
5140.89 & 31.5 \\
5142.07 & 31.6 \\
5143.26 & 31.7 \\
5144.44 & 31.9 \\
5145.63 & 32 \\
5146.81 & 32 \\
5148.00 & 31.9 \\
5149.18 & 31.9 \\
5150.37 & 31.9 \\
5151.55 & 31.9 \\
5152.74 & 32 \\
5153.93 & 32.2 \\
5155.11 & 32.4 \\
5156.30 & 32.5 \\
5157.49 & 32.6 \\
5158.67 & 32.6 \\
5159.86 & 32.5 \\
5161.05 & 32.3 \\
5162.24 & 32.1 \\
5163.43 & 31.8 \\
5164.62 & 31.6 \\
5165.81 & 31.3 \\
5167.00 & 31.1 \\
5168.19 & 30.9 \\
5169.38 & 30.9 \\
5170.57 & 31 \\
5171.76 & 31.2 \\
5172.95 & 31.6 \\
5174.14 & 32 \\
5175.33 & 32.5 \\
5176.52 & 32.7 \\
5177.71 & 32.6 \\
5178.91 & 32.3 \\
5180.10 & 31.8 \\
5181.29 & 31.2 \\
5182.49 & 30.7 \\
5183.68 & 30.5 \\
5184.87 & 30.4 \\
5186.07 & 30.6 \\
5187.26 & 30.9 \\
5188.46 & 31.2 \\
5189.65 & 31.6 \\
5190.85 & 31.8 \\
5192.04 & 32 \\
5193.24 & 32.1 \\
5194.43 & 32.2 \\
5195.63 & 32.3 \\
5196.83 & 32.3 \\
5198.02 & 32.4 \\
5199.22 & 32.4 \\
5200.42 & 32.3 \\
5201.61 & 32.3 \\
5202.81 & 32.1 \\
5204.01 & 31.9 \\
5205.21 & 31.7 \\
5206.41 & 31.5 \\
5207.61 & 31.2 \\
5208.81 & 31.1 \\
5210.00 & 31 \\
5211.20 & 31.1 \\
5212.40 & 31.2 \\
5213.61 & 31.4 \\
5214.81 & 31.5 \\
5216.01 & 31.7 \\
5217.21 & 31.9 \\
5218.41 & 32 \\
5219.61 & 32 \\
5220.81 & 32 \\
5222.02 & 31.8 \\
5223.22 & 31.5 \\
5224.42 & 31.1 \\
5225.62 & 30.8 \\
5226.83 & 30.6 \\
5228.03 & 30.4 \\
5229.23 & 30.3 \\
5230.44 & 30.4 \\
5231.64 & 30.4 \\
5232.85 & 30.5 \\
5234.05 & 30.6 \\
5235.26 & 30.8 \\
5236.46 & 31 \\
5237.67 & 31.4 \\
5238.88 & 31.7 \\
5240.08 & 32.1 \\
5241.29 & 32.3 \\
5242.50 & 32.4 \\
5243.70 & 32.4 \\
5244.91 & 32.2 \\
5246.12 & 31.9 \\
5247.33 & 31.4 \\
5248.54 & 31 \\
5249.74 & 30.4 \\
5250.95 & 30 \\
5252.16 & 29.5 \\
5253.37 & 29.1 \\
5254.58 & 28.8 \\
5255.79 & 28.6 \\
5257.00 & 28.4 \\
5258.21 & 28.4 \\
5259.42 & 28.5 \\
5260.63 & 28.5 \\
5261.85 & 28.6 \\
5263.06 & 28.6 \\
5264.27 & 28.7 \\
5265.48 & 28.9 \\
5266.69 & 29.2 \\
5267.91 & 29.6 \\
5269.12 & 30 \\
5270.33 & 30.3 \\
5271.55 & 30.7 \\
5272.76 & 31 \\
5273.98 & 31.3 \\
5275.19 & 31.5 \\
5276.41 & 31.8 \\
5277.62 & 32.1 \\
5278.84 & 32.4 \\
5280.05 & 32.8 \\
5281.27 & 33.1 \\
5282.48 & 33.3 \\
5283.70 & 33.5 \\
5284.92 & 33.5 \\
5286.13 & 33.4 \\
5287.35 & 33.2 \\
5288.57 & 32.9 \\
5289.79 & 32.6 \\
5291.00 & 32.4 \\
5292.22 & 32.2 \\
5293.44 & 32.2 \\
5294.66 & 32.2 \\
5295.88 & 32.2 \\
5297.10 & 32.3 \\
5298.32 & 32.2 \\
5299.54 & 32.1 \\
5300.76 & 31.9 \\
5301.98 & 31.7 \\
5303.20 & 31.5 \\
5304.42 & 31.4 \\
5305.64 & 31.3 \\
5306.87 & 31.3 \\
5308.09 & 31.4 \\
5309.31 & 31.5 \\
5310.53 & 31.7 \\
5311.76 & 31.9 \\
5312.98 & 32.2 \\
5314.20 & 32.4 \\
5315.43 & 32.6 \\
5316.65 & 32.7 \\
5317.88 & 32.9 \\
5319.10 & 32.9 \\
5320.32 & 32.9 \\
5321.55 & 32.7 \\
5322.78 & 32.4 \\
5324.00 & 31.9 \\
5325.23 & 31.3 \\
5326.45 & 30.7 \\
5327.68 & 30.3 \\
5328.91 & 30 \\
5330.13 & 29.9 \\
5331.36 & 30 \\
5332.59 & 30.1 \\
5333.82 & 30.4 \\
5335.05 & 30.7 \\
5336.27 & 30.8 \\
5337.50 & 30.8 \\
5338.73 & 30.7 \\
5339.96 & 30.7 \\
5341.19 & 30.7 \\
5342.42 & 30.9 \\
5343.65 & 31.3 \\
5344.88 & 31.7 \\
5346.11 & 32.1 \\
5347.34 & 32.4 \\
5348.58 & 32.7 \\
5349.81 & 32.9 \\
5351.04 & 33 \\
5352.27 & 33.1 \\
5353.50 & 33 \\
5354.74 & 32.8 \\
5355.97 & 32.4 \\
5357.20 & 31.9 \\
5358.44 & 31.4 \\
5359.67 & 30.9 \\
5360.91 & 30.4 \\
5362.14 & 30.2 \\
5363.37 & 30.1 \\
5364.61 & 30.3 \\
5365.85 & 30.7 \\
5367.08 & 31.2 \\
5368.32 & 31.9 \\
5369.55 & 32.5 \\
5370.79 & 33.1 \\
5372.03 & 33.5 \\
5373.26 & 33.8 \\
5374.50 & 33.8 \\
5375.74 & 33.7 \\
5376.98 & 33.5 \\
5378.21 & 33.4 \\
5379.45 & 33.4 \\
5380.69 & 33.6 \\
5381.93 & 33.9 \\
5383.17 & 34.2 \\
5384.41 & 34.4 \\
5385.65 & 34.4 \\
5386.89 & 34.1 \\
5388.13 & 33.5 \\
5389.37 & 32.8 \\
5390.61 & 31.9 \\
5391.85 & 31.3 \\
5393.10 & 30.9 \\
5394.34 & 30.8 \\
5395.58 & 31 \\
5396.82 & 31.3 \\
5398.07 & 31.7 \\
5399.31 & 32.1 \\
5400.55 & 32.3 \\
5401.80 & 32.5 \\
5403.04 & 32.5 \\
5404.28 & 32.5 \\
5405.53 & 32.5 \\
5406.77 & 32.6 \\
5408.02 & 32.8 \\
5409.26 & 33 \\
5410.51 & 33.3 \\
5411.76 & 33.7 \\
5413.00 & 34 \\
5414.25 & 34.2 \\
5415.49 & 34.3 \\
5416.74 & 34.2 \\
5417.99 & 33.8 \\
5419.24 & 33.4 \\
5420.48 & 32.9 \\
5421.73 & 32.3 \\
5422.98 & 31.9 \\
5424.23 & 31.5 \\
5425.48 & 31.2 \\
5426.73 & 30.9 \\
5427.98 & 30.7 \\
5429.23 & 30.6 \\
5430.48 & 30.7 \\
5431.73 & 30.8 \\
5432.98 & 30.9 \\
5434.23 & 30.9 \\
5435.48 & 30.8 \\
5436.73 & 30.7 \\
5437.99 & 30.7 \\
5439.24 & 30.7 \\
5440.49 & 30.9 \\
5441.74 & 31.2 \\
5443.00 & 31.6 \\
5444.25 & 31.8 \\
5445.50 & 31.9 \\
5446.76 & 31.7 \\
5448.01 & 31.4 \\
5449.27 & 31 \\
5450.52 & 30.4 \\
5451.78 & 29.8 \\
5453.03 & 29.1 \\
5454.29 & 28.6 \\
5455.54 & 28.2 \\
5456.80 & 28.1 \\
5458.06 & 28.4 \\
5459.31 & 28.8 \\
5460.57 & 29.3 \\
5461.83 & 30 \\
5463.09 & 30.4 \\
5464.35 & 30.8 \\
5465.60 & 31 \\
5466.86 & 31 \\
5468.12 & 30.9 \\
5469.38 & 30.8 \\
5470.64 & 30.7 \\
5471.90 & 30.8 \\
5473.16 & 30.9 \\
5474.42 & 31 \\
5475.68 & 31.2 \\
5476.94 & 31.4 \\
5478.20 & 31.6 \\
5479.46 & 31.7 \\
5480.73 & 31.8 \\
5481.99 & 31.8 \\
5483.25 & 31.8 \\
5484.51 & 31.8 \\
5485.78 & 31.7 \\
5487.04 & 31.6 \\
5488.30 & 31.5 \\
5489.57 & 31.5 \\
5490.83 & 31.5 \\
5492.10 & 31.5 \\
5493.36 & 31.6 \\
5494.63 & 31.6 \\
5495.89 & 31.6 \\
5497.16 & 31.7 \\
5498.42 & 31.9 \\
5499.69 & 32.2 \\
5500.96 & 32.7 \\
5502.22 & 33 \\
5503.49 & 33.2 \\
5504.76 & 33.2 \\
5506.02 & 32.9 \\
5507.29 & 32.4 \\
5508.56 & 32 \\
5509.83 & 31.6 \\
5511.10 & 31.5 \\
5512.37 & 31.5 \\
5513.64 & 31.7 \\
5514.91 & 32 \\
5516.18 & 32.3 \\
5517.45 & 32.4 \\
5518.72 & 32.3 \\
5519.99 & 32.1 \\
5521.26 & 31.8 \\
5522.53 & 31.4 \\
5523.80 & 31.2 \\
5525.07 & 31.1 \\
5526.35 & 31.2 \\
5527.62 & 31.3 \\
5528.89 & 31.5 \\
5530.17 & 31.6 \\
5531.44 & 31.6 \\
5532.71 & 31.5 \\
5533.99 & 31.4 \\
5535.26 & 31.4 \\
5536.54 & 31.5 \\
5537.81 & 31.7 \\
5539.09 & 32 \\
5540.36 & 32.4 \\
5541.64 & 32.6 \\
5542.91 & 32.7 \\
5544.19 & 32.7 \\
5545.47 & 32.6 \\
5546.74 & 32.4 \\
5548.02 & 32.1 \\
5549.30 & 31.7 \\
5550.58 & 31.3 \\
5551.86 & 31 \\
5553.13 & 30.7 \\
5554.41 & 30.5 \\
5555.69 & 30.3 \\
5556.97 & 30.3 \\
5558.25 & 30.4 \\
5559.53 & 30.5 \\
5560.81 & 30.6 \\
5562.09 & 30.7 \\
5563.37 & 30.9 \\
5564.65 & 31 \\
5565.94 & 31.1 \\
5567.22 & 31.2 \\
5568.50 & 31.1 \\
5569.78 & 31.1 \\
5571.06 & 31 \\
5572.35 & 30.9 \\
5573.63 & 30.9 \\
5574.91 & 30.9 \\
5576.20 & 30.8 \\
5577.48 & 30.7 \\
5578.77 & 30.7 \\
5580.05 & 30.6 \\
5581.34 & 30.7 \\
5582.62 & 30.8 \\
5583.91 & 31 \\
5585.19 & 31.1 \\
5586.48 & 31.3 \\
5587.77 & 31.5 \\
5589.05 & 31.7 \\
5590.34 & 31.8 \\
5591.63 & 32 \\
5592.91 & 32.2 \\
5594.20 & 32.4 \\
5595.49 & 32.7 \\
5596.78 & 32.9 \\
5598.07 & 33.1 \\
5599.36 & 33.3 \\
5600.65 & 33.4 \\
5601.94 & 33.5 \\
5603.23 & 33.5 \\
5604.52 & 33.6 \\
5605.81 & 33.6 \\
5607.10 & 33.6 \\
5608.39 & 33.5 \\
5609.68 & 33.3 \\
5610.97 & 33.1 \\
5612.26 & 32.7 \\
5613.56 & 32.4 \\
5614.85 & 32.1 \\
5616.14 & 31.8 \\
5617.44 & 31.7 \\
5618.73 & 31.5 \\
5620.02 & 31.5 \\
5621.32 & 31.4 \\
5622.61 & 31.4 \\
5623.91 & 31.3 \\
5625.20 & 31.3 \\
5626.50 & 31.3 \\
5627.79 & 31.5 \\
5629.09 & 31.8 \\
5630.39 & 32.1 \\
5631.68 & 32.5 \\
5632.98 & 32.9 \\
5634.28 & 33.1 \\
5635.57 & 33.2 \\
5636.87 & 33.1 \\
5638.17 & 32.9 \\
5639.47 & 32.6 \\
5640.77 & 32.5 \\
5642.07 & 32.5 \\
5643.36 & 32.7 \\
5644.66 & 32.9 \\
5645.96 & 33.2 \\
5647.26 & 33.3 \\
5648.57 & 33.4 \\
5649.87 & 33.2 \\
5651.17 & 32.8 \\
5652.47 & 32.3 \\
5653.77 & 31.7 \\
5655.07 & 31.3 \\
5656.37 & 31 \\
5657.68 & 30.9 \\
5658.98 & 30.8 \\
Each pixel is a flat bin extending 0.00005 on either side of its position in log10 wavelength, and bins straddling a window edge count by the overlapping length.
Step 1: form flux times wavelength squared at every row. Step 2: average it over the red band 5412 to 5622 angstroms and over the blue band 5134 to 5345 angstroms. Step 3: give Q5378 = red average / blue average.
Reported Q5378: 1.11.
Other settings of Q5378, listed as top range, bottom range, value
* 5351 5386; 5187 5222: 1.09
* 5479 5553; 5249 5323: 1.11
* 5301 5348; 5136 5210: 1.05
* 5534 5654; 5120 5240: 1.18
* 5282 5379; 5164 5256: 1.07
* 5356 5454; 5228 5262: 1.12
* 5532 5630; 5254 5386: 1.10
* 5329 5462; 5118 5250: 1.09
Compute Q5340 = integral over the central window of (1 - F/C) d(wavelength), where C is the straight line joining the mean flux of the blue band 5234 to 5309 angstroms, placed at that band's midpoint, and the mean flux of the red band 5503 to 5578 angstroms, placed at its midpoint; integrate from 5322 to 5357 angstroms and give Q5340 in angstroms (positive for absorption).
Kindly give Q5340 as -0.18 angstroms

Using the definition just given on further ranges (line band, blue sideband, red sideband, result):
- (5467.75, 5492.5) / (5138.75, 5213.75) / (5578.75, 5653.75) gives 0.6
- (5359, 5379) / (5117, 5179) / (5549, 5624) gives -0.2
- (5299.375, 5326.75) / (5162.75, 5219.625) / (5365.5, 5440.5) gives 0.1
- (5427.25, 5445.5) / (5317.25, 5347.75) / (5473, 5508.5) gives 0.4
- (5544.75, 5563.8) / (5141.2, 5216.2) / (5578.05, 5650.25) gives 0.7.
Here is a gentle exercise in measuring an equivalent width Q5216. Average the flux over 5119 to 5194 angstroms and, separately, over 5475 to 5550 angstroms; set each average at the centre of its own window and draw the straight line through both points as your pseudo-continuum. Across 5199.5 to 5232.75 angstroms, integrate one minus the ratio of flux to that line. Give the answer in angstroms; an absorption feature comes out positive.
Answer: 0.4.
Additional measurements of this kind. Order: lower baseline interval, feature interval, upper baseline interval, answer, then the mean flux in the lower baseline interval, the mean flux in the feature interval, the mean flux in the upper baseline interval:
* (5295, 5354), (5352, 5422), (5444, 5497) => -2.97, 31.7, 32.6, 30.8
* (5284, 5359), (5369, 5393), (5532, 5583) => -1.25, 31.9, 33.3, 31.2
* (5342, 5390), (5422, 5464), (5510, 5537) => 2.11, 32.5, 30.5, 31.6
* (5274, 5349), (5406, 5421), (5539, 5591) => -0.91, 31.8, 33.5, 31.2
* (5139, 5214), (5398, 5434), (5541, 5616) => -0.72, 31.7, 32.4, 31.8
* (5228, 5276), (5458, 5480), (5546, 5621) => 0.40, 30.3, 30.7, 31.7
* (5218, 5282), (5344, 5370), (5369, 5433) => 0.25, 30.7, 31.8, 32.7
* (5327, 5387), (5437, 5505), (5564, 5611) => 1.93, 32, 31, 31.9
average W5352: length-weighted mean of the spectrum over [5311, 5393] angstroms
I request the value 32.1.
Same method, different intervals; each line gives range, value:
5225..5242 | 31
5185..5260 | 31.2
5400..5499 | 31.4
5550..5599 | 31.2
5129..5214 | 31.7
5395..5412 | 32.4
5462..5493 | 31.3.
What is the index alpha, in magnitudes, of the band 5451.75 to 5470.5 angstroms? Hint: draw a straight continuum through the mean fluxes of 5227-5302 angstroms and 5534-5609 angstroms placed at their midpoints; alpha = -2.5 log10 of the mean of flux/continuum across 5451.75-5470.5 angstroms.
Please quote 0.06 mag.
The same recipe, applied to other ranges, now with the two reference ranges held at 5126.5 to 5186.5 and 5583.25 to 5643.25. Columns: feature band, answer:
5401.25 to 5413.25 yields -0.03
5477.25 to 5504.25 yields 0.01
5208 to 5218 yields 0.01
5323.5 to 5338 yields 0.05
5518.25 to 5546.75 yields 0.01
